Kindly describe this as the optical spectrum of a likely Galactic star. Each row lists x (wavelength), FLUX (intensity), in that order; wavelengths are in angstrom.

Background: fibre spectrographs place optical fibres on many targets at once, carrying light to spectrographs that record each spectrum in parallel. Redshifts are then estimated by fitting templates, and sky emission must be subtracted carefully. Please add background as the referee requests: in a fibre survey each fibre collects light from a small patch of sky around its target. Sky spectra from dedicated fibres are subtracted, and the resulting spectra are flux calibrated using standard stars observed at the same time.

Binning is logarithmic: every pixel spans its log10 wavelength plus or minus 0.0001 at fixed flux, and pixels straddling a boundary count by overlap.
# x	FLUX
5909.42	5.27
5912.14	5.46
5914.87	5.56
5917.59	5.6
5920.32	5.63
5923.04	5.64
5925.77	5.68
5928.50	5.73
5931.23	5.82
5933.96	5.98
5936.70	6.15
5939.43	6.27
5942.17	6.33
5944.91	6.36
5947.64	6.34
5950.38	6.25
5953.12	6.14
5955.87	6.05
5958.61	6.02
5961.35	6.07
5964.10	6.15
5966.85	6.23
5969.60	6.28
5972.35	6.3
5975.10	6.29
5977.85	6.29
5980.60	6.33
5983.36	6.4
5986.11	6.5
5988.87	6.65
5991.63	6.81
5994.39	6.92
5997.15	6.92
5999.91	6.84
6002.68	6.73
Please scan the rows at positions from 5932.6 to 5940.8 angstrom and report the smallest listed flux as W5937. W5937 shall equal 5.98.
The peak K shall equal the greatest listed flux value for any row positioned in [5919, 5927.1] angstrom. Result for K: 5.68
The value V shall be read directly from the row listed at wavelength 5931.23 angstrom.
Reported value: 5.82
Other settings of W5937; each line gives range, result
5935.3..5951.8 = 6.15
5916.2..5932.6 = 5.6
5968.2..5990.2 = 6.28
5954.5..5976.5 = 6.02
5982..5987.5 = 6.4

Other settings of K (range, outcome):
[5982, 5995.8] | 6.92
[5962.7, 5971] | 6.28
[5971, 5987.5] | 6.5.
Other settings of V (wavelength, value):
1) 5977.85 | 6.29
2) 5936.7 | 6.15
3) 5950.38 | 6.25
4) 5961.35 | 6.07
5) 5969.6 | 6.28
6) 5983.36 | 6.4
